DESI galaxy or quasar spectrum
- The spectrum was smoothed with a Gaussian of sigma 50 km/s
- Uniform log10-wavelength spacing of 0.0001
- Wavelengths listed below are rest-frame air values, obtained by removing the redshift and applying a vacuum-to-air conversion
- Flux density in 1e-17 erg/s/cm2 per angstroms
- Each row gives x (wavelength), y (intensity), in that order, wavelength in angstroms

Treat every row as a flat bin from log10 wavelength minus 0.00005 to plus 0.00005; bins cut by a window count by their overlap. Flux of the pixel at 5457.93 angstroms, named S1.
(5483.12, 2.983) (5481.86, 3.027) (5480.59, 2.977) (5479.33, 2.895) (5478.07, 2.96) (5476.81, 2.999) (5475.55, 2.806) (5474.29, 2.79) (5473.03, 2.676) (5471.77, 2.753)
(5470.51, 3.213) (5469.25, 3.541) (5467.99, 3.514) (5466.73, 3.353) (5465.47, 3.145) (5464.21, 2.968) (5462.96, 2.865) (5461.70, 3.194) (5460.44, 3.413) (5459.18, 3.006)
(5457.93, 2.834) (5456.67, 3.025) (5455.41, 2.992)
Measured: 2.834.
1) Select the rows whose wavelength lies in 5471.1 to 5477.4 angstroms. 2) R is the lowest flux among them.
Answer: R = 2.676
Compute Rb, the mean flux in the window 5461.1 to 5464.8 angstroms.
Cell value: 3.01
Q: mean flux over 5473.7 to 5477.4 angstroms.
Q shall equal 2.87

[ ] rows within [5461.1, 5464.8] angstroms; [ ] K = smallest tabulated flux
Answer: 2.865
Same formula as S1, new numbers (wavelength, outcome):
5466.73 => 3.353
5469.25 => 3.541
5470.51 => 3.213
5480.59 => 2.977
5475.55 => 2.806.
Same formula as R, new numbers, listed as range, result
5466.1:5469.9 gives 3.353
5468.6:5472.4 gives 2.753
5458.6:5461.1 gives 3.006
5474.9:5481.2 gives 2.806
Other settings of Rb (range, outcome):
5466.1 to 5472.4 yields 3.27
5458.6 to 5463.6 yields 3.12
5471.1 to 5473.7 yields 2.72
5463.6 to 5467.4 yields 3.16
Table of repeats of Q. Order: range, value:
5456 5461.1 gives 3.07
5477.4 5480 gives 2.93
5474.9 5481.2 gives 2.93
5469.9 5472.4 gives 2.98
